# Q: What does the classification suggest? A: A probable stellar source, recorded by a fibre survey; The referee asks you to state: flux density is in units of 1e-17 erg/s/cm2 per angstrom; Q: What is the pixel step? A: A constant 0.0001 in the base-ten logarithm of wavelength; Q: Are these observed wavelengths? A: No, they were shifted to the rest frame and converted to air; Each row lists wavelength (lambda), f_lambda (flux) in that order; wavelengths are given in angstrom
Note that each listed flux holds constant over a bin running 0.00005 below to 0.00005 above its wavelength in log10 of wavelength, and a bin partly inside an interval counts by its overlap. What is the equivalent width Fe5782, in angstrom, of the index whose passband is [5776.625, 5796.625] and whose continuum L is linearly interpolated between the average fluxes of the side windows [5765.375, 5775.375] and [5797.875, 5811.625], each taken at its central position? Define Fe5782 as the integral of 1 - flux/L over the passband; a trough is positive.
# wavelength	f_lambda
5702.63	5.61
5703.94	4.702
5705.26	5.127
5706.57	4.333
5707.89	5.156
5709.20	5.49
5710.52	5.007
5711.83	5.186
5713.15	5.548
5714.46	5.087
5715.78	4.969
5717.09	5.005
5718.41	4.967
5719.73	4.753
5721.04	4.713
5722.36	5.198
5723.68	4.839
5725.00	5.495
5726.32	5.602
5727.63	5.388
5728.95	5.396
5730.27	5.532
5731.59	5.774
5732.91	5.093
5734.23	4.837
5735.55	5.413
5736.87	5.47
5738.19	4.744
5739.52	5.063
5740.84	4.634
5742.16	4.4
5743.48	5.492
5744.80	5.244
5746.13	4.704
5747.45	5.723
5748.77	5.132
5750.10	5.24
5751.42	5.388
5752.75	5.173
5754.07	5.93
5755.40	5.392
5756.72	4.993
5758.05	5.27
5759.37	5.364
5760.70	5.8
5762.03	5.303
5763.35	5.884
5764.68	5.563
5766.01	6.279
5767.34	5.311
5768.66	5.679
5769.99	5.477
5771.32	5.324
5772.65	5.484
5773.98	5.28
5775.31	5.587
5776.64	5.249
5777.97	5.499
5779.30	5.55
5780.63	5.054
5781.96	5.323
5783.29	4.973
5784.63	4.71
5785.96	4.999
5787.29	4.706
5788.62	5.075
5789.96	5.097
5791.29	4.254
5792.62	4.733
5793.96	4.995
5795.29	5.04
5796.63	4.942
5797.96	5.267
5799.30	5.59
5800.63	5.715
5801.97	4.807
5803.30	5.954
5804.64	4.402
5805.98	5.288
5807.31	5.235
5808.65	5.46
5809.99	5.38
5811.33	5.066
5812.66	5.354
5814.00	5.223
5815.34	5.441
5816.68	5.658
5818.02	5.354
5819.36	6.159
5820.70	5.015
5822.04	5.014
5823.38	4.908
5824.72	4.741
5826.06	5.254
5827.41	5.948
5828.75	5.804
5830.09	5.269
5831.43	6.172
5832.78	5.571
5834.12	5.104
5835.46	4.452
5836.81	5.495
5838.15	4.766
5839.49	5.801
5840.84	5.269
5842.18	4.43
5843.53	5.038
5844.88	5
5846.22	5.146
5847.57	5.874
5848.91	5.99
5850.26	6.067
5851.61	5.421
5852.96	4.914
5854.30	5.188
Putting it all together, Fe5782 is 1.6 angstrom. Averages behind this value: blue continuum 5.55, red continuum 5.29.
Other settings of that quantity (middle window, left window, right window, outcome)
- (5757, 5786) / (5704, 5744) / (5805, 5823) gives -1.0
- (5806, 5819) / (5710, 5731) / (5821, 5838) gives -0.2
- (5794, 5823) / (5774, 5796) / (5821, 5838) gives -0.6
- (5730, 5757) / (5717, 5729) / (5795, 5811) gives -0.2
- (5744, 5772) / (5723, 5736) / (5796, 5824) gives -0.6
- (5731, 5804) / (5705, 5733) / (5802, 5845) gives -0.5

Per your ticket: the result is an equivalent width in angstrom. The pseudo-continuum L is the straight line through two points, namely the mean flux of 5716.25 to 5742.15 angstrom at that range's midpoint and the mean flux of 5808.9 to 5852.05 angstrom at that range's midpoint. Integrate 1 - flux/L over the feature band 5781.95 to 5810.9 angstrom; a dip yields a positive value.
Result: 1.1 angstrom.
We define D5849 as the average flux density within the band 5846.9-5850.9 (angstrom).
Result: 5.98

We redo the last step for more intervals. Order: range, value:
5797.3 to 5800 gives 5.43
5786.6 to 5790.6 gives 4.96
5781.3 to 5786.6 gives 5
